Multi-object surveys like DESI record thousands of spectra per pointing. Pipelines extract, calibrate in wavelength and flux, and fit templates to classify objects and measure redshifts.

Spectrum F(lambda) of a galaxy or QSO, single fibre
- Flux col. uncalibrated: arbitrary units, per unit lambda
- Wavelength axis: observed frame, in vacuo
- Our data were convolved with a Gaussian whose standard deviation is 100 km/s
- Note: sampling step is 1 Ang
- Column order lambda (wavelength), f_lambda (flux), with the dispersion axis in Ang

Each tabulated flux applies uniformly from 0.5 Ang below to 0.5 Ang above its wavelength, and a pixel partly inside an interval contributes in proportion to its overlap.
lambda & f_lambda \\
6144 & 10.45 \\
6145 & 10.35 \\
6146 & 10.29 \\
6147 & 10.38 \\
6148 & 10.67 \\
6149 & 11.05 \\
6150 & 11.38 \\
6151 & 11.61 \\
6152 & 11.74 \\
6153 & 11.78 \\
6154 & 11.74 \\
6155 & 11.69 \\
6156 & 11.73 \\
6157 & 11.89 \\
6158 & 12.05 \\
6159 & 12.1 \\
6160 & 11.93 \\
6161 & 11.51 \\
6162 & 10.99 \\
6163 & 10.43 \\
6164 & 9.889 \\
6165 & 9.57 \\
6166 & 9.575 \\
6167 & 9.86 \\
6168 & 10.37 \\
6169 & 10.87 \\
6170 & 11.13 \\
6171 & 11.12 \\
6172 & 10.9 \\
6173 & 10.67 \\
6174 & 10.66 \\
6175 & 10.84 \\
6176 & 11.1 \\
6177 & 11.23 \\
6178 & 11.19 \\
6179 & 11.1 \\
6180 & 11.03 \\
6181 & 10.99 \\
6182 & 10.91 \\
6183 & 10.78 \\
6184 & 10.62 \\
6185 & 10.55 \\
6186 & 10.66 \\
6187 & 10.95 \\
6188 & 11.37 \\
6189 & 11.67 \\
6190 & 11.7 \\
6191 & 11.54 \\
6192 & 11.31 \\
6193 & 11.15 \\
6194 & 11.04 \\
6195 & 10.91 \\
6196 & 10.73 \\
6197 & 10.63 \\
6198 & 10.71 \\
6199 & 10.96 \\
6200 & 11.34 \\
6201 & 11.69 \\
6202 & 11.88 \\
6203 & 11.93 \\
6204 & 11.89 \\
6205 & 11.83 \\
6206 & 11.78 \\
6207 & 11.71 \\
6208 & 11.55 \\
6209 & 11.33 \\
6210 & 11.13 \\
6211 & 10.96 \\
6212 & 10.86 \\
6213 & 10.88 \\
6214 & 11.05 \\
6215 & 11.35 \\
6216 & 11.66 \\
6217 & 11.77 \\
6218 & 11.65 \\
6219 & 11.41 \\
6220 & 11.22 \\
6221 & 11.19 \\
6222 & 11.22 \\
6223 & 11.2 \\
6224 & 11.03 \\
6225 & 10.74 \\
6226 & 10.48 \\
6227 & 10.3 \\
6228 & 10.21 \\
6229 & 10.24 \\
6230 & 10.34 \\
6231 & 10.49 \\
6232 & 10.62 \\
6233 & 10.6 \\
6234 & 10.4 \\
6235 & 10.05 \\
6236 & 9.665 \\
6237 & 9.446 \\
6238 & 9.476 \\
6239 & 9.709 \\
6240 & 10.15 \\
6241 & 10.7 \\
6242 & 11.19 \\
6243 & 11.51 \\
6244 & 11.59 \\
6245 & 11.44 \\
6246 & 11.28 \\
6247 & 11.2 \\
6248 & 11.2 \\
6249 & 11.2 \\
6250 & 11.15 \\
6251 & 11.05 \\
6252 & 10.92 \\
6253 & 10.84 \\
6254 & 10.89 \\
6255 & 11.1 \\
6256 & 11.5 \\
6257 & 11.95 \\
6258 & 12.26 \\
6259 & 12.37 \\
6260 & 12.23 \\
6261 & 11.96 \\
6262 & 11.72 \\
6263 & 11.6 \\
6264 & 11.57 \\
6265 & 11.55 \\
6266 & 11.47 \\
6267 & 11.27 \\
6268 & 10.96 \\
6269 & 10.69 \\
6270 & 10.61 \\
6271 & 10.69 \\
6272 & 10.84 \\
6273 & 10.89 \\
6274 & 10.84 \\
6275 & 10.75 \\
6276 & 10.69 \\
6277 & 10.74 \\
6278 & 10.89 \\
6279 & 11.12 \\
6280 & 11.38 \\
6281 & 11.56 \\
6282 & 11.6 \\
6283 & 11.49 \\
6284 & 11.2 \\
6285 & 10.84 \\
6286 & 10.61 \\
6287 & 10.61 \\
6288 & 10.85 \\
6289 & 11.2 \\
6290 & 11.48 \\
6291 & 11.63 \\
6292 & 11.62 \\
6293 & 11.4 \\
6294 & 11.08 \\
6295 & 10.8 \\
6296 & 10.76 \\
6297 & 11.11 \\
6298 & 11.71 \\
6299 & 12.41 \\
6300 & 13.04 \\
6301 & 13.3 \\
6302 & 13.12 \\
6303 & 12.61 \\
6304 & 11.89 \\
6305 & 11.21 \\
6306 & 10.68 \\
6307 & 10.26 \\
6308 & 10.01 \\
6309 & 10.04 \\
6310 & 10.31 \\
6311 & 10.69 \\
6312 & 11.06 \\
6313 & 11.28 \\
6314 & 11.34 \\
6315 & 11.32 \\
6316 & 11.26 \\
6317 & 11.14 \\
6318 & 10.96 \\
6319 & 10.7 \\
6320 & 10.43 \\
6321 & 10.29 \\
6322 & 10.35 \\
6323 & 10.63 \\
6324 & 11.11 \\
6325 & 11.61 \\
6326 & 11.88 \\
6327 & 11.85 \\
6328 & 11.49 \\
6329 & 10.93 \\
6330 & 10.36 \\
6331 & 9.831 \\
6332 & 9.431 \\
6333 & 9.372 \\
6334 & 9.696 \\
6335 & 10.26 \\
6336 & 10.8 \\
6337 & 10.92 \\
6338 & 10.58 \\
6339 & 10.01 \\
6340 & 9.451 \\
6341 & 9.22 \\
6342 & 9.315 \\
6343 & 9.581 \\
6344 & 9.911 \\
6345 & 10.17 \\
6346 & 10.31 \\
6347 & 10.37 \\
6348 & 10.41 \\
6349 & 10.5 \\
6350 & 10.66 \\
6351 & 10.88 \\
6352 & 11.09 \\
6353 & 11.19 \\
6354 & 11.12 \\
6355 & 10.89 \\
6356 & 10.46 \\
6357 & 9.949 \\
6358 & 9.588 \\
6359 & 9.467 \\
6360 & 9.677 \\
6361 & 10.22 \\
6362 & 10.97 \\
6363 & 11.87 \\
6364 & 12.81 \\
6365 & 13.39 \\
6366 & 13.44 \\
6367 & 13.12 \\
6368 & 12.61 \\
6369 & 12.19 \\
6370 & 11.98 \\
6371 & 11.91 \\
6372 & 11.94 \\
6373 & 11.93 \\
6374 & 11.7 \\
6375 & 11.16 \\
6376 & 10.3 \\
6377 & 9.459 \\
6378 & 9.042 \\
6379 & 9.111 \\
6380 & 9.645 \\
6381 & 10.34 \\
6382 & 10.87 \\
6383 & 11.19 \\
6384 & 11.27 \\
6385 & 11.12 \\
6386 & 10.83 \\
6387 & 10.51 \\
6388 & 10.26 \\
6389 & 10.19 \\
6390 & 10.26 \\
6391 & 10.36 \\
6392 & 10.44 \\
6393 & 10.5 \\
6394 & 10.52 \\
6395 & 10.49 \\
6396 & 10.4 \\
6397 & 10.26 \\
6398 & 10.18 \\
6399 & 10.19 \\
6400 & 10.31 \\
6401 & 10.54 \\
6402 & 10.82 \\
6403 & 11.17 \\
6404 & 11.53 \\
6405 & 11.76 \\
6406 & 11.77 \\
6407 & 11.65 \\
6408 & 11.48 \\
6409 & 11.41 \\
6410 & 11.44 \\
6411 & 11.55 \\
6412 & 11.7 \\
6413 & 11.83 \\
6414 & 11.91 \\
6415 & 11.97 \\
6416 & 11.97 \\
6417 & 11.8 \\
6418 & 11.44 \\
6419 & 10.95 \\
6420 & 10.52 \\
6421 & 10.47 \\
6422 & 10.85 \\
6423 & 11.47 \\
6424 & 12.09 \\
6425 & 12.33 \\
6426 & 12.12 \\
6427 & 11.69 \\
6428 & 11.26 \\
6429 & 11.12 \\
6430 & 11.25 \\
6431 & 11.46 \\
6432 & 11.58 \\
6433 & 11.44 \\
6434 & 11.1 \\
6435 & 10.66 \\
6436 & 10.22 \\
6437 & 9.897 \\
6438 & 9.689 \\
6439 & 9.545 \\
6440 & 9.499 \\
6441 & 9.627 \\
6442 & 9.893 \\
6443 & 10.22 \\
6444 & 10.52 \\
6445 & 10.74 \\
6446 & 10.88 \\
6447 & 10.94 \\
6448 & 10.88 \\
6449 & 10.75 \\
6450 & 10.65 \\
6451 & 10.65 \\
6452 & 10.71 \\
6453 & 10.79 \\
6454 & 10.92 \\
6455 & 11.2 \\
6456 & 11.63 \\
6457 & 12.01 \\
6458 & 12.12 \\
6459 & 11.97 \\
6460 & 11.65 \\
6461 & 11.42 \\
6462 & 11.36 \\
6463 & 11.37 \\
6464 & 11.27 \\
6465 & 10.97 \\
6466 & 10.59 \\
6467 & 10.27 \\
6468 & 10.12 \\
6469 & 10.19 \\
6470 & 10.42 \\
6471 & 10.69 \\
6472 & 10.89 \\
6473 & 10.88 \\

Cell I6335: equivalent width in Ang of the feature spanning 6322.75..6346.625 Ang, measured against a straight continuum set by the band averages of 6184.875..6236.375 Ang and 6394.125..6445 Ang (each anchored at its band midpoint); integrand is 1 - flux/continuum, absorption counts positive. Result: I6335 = 1.47 Ang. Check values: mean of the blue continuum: 11.1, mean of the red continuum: 11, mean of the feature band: 10.4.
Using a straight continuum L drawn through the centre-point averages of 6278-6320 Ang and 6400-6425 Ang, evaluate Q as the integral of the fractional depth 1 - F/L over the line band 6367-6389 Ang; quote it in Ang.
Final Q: 0.8 Ang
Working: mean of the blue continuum 11.3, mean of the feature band 11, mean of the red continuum 11.4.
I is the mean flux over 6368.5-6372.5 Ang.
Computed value 12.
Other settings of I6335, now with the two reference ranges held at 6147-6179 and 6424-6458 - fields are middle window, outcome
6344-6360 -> 0.7 Ang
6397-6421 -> -0.8 Ang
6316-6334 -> 0.4 Ang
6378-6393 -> 0.7 Ang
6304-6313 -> 0.3 Ang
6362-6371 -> -1.3 Ang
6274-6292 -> -0.2 Ang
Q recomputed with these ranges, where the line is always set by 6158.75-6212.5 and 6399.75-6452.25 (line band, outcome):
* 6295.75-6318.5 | -0.66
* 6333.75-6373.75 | 0.62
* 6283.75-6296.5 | -0.03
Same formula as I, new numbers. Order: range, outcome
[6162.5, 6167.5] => 9.86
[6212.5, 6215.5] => 11.1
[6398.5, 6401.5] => 10.3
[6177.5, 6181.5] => 11.1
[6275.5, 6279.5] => 10.9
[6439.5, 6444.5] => 9.95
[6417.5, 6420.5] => 11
